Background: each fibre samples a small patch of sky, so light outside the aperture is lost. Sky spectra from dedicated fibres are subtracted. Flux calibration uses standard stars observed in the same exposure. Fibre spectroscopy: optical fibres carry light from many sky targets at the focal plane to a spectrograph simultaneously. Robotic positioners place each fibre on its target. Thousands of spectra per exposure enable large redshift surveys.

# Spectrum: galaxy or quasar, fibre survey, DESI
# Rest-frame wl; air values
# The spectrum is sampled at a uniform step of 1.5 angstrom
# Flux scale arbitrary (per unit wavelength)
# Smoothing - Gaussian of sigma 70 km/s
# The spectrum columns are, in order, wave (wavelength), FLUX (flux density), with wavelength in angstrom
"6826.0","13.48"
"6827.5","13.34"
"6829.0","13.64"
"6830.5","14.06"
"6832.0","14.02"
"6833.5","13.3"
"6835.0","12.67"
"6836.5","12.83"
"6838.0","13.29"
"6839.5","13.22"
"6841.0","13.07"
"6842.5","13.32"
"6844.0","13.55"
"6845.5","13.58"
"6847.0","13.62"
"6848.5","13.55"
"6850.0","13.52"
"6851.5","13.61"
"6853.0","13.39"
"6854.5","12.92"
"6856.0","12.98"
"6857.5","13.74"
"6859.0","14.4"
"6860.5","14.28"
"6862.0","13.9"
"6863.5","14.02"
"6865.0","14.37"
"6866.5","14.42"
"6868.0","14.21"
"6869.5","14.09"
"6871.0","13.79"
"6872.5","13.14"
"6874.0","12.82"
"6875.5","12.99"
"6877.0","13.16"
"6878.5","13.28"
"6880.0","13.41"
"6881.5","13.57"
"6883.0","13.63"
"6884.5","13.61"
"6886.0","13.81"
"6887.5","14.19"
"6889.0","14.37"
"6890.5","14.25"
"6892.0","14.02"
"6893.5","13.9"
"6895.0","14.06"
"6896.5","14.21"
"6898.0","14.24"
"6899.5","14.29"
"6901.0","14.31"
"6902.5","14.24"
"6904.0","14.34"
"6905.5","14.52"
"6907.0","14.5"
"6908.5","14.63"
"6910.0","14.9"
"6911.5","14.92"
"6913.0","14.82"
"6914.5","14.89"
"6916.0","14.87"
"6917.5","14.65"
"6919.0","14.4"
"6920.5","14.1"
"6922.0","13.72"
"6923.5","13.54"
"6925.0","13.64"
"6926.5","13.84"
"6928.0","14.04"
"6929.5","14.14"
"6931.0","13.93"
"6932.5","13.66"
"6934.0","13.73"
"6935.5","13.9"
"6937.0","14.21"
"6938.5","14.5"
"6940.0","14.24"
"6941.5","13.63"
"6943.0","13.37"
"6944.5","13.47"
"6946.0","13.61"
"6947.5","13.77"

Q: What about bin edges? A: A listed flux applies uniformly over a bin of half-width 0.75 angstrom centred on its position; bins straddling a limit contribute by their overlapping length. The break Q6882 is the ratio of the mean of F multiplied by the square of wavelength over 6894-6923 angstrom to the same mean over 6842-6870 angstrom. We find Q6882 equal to 1.1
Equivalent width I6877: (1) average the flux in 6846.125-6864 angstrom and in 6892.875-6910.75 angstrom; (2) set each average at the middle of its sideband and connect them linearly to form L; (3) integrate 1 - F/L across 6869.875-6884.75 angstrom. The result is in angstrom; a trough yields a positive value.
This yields 0.7 angstrom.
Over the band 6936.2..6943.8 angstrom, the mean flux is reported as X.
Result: 14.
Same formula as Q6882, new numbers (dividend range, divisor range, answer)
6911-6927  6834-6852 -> 1.10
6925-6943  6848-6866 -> 1.04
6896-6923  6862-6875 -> 1.06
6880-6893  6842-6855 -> 1.04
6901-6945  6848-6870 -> 1.05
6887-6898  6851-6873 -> 1.03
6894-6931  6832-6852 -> 1.10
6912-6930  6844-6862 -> 1.07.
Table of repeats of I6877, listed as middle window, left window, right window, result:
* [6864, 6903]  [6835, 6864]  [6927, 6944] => -0.56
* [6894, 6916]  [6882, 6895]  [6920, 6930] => -0.92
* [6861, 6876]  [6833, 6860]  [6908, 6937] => -0.20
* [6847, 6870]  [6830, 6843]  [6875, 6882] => -0.92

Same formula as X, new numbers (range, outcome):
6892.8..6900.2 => 14.1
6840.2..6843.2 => 13.2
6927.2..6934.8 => 13.9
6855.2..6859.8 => 13.7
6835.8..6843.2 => 13.1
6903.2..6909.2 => 14.5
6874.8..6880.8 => 13.2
